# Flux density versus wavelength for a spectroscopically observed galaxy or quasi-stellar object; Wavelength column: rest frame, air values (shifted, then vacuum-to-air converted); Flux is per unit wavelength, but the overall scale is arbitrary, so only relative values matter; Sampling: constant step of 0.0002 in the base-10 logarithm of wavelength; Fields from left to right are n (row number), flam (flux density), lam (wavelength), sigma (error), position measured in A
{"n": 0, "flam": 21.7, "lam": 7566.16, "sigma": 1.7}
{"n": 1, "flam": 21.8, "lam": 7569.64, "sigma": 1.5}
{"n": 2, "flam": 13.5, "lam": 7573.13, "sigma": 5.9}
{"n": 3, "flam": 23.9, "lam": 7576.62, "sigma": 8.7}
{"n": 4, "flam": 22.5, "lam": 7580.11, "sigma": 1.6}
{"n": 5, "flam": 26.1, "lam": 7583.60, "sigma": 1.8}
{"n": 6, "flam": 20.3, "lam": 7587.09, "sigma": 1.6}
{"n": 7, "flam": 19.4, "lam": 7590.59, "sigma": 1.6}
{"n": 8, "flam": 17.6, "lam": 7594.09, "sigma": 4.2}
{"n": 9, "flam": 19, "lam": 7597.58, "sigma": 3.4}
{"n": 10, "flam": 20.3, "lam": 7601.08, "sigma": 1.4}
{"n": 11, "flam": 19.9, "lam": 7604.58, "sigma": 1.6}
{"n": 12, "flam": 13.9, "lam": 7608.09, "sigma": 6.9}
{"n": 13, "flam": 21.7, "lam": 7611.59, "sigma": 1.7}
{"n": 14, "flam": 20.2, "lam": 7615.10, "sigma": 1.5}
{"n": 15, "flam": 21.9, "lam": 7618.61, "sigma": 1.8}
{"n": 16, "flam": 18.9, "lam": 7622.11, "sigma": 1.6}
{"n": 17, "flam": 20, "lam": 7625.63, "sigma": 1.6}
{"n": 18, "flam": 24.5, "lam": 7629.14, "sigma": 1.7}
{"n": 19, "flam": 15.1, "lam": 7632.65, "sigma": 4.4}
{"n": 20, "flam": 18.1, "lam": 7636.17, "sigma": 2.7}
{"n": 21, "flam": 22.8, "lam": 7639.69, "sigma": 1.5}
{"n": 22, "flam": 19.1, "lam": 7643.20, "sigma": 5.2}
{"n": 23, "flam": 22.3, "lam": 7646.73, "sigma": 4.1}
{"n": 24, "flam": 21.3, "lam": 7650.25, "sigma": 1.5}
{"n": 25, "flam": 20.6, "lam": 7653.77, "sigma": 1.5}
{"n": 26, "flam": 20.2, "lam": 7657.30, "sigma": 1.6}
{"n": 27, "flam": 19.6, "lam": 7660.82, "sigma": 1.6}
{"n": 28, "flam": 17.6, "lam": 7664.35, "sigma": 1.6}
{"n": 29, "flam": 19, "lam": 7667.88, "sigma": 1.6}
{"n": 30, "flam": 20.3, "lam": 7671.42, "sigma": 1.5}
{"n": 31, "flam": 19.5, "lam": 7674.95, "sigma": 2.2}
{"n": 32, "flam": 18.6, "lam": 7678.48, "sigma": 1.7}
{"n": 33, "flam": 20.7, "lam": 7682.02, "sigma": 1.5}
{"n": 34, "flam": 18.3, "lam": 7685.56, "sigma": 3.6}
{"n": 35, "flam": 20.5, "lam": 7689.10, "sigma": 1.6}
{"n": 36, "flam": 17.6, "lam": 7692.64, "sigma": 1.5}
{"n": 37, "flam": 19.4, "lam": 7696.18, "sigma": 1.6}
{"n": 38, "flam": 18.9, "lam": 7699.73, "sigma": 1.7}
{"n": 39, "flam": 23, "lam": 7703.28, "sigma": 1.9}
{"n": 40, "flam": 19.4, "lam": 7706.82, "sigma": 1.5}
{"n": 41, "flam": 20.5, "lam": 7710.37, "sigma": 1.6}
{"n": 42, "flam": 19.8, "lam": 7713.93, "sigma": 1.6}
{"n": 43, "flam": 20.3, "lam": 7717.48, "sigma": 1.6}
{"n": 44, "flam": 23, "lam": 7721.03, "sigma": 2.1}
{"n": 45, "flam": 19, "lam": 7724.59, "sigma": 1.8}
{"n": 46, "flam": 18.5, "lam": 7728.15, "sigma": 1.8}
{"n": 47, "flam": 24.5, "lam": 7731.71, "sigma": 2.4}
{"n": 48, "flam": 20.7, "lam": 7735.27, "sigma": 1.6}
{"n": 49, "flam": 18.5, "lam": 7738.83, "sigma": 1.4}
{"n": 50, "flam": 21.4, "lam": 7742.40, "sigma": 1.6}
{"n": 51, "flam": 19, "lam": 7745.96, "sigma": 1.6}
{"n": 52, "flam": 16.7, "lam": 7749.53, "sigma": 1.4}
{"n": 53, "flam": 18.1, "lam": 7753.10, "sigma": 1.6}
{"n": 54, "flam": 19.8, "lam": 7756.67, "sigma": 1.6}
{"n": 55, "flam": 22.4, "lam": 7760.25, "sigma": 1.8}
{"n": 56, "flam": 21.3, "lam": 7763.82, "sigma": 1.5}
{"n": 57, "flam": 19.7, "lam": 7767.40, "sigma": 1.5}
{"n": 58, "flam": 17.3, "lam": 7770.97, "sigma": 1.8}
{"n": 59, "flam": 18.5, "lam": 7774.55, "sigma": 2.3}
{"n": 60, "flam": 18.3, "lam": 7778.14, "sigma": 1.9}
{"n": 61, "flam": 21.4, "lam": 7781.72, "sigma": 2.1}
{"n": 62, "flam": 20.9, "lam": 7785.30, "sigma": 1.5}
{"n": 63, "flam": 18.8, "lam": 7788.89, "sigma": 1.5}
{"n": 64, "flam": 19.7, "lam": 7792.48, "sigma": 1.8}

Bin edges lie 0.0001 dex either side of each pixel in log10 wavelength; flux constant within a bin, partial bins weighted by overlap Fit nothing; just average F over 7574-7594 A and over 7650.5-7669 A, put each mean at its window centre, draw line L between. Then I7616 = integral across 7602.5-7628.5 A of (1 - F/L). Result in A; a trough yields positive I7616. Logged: 1.30 A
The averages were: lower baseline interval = 21.6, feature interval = 19.7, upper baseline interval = 19.6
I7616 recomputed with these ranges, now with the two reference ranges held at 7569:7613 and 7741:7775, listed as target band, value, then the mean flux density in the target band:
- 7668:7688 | 0.2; 19.5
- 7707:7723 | -1.0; 20.7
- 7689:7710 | -0.2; 19.8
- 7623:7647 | -0.4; 20.1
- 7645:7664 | -0.8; 20.6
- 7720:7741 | -1.2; 20.6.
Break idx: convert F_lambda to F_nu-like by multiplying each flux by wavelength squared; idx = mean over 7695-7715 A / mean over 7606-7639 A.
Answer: 1.06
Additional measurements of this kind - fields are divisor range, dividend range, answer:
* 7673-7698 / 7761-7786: 1.05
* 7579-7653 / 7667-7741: 1.01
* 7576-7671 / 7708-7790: 1.02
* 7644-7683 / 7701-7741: 1.05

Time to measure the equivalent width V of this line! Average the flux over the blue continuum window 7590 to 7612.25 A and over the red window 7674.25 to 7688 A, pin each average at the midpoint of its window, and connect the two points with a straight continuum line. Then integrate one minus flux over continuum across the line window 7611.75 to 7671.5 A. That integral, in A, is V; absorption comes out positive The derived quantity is -3.57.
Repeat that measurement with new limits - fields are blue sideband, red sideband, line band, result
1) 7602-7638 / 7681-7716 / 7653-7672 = 0.2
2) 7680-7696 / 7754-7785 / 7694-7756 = -1.6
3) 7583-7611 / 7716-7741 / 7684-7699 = 1.0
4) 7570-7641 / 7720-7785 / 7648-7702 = 1.1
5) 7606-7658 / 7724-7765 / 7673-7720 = 0.5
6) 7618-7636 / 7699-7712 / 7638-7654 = -1.0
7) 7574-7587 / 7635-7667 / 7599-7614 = 2.0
